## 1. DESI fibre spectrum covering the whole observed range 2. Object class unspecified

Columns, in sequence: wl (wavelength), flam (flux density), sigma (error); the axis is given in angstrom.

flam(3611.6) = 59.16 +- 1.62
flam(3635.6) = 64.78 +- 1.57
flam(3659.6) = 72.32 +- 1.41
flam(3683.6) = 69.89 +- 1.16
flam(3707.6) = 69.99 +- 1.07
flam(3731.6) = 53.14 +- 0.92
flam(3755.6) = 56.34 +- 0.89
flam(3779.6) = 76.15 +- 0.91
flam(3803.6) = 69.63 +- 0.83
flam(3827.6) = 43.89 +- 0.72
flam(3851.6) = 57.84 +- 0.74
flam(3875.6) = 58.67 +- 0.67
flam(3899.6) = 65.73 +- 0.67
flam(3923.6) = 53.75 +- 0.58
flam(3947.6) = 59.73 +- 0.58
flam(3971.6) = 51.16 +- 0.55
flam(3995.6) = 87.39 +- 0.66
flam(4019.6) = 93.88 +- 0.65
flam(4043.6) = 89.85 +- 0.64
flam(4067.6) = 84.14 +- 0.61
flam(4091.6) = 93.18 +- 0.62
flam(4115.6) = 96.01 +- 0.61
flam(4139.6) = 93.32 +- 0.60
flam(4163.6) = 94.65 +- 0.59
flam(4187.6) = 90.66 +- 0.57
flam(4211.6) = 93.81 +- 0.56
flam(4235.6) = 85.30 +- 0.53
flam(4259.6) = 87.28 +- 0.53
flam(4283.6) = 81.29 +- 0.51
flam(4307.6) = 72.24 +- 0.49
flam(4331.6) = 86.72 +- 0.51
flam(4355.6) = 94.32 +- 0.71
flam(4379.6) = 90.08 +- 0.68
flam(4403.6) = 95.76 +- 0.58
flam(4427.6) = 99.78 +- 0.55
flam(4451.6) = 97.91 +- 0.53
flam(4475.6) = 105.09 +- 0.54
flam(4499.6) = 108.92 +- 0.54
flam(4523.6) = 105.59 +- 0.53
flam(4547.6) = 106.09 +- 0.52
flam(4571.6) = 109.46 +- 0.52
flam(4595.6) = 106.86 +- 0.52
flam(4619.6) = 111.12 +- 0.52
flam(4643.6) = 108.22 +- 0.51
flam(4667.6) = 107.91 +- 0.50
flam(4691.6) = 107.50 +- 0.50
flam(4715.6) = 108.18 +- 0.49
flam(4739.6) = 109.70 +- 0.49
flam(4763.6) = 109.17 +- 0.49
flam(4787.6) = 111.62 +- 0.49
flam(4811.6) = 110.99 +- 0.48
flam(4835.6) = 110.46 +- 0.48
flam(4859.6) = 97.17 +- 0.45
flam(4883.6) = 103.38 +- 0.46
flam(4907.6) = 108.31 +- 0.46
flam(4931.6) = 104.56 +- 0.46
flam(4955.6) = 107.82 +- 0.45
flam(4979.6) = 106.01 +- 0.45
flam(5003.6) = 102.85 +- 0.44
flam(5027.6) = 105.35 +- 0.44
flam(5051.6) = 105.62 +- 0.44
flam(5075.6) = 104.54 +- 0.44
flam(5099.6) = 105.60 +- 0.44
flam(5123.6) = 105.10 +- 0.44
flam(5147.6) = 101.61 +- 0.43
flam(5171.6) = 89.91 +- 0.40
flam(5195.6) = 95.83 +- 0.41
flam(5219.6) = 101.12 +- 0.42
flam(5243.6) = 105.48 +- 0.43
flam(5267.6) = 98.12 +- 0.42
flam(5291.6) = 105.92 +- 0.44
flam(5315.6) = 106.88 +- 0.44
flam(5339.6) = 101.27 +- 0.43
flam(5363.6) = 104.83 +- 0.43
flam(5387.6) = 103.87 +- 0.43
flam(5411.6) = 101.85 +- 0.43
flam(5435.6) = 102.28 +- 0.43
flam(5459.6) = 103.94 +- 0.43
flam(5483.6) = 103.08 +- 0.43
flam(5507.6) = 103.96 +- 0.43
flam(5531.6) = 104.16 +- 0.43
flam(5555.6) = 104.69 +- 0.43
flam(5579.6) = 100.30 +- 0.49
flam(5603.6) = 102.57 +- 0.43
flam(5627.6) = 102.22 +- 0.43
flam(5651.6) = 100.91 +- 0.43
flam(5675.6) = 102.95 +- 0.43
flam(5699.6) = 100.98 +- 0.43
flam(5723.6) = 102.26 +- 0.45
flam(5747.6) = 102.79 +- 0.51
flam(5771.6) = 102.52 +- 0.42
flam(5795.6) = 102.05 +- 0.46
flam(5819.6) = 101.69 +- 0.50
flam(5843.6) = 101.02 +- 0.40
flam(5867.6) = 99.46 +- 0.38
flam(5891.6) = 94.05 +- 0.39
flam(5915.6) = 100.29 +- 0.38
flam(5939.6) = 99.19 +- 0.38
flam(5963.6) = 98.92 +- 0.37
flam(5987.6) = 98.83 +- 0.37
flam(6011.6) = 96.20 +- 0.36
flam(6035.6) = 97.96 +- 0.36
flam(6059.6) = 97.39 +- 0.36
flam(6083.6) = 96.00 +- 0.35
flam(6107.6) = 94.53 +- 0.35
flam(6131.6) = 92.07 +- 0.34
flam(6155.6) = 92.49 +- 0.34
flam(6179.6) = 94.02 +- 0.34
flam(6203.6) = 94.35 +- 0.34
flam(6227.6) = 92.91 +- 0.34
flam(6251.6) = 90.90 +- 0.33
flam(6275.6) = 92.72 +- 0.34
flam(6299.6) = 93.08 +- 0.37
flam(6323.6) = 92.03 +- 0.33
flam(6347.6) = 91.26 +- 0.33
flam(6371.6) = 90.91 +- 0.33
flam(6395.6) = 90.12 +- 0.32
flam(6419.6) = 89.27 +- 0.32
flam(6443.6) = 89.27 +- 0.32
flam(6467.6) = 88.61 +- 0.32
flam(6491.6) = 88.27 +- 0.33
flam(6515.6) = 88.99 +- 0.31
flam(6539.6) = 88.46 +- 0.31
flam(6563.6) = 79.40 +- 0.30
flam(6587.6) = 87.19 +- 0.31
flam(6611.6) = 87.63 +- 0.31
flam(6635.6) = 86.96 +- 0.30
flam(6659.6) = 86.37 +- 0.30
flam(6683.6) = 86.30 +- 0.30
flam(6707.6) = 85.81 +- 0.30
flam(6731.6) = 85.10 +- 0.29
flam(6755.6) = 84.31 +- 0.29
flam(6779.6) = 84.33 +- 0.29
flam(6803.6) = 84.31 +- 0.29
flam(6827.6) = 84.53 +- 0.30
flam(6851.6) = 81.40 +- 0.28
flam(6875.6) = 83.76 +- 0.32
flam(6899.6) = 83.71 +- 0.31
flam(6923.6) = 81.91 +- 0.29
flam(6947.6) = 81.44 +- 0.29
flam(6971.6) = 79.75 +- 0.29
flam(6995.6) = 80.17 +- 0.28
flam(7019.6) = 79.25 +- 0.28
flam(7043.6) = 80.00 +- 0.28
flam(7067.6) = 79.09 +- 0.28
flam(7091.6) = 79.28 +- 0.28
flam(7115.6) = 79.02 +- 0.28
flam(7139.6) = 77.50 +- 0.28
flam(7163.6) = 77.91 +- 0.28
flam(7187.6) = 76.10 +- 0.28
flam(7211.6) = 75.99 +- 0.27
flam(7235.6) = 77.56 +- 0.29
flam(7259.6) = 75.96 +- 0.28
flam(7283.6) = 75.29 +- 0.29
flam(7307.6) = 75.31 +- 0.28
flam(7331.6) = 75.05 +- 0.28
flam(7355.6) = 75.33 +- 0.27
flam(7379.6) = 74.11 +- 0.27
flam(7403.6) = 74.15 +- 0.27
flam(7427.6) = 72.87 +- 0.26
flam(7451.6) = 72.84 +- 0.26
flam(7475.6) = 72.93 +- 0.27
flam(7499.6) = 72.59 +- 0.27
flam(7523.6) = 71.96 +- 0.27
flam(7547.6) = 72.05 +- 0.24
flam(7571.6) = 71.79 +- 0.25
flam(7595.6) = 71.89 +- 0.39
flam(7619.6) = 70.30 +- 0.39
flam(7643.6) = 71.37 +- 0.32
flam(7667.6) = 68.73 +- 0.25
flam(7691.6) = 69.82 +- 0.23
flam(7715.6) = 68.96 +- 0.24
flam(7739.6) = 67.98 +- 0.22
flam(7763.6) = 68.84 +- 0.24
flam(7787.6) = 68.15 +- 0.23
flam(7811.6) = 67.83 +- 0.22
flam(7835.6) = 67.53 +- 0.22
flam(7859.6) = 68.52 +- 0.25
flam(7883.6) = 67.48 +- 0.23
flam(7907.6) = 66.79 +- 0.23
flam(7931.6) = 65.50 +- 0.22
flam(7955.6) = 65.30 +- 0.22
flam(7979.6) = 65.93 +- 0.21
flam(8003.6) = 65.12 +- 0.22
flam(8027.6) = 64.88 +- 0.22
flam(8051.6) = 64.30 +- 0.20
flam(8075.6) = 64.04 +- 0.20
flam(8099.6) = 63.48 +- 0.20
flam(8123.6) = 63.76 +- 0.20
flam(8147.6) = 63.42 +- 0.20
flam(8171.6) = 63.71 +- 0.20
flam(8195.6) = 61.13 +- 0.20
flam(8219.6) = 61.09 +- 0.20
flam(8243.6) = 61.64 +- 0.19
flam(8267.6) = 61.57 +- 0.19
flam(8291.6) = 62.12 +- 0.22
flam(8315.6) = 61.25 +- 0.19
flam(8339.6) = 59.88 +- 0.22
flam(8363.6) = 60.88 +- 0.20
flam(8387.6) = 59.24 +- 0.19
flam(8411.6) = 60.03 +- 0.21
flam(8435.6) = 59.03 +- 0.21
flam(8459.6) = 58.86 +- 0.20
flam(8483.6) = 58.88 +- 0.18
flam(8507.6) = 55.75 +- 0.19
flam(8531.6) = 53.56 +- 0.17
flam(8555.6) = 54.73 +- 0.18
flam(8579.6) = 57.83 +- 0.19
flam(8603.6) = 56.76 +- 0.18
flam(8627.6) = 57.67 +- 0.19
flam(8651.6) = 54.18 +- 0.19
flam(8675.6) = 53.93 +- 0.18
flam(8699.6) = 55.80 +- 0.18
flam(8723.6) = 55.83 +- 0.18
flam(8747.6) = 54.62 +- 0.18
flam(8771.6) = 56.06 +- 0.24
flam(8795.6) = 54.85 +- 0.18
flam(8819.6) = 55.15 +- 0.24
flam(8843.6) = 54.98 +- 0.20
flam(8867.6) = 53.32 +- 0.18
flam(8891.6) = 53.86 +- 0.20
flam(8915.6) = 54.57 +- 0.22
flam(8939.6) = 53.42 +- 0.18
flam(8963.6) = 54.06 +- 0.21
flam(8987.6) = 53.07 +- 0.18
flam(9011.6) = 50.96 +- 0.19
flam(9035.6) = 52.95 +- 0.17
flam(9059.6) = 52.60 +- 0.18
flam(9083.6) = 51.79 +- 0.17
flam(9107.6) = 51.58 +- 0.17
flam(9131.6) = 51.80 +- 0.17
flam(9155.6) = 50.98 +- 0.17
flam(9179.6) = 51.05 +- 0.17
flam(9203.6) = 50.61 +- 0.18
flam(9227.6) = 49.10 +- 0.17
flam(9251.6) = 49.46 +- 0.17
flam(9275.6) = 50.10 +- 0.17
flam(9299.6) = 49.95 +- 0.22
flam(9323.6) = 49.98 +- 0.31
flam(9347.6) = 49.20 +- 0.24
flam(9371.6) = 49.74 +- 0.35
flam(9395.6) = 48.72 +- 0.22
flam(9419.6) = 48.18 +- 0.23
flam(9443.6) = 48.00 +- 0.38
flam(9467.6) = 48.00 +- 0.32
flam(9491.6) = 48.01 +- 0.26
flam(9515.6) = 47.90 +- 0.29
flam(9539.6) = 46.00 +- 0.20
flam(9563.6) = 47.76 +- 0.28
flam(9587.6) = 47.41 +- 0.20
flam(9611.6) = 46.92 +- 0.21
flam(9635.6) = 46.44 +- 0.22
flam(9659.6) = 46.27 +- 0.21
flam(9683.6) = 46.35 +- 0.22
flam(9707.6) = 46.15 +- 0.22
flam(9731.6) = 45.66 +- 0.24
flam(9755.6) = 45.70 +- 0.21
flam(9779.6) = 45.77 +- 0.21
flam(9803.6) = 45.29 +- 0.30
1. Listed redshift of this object 0.00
